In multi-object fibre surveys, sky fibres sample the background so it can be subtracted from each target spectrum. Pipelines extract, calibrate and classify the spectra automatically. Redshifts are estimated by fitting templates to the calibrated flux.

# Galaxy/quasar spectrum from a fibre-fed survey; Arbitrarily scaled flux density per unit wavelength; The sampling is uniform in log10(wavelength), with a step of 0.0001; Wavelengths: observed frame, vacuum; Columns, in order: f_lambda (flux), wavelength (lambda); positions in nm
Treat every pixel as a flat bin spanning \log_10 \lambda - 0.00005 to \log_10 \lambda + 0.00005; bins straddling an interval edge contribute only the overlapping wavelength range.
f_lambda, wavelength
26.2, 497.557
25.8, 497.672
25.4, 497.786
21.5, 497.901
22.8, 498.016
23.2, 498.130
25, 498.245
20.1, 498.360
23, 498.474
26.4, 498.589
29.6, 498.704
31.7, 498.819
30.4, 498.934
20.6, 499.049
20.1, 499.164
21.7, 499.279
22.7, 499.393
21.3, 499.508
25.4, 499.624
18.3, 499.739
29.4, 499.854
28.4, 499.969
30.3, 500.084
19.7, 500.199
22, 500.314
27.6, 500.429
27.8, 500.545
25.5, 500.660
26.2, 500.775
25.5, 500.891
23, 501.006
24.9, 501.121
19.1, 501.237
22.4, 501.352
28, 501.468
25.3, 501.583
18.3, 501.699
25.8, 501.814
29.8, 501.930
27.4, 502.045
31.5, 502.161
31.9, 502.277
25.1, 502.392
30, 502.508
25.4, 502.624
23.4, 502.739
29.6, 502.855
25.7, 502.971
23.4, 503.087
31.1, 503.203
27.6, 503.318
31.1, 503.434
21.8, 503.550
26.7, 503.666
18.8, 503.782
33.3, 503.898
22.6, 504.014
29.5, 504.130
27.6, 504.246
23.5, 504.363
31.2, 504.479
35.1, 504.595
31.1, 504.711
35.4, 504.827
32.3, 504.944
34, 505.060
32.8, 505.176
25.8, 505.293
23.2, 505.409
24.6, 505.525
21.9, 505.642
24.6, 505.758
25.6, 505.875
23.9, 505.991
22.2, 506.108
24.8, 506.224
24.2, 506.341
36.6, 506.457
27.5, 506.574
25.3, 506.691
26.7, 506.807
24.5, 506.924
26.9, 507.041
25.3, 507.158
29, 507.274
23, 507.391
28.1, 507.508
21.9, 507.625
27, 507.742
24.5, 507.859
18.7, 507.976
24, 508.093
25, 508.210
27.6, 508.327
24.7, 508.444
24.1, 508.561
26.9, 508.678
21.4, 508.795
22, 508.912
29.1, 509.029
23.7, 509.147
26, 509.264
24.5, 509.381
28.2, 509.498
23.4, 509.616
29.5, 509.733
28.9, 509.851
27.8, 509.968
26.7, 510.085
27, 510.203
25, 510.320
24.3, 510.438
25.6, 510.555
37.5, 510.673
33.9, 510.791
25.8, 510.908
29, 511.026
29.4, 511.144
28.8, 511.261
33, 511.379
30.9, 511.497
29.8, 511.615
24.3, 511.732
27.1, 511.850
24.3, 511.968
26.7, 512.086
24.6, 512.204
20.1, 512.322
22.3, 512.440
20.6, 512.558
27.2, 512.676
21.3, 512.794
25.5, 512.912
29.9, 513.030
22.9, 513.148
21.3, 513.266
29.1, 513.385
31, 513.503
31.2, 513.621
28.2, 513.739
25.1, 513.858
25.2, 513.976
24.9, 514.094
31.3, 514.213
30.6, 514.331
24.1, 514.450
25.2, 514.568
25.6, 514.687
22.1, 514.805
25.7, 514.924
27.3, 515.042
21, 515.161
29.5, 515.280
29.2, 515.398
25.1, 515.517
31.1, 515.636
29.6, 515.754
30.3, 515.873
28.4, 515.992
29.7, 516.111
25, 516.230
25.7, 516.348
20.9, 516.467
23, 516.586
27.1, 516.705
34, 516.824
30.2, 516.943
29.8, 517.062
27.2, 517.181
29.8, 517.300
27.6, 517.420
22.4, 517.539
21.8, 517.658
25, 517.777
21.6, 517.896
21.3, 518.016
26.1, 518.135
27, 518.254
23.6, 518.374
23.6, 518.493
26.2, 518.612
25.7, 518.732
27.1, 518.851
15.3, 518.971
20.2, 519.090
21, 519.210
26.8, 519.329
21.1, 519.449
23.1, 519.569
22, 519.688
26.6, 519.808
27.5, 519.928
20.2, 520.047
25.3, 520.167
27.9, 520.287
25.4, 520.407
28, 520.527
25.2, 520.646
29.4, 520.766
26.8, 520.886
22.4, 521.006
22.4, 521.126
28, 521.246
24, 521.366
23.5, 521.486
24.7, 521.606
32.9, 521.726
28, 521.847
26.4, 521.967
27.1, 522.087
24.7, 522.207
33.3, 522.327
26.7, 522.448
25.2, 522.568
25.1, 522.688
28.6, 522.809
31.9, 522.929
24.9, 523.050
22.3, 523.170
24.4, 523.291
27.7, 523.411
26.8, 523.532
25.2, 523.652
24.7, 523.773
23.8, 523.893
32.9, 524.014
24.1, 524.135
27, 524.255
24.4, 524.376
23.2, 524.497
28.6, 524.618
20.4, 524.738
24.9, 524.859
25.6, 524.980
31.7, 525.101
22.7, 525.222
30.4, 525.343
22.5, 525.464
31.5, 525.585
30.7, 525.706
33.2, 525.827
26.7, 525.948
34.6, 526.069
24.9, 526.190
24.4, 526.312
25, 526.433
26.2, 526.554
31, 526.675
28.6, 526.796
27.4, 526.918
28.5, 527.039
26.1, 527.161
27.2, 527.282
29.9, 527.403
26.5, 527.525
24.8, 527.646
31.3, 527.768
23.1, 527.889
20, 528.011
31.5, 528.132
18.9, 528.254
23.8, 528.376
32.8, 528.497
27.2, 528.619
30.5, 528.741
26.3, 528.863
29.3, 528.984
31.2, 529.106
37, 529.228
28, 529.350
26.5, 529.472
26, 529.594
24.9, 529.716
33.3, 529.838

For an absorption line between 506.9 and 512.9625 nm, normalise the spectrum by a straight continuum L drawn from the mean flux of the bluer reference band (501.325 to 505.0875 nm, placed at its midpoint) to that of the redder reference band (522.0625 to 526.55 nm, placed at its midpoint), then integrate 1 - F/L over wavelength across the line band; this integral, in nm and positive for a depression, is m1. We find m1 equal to 0.30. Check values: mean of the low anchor 27.7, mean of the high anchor 26.8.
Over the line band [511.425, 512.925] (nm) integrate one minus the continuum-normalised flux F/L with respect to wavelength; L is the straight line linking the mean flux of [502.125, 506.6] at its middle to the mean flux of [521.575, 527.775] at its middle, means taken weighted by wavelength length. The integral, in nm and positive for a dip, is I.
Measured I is 0.13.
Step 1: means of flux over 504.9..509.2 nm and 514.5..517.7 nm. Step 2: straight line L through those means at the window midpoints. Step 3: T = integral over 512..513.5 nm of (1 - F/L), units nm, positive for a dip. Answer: 0.11 nm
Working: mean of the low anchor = 25.7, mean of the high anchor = 26.8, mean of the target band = 24.5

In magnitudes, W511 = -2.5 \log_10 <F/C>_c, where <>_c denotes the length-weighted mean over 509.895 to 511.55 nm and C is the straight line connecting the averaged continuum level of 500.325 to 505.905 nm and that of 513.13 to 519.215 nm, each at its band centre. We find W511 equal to -0.10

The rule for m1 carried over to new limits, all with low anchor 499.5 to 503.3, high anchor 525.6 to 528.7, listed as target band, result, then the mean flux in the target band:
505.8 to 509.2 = 0.11 nm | 25.3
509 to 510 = -0.01 nm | 26.7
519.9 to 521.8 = 0.08 nm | 25.8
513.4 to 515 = -0.02 nm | 27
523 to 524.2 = 0.07 nm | 25.7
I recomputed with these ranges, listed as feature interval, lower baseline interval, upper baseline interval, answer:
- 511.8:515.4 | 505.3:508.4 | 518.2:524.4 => -0.051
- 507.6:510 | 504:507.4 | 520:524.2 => 0.180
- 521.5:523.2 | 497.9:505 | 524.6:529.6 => 0.002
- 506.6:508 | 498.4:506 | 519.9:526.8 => 0.060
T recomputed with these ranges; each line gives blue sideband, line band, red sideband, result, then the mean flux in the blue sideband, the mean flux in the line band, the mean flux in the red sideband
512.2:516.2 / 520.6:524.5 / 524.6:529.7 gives 0.11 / 26.4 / 26.3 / 27.5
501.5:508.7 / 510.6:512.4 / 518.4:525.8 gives -0.13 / 26.7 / 28.2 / 25.8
